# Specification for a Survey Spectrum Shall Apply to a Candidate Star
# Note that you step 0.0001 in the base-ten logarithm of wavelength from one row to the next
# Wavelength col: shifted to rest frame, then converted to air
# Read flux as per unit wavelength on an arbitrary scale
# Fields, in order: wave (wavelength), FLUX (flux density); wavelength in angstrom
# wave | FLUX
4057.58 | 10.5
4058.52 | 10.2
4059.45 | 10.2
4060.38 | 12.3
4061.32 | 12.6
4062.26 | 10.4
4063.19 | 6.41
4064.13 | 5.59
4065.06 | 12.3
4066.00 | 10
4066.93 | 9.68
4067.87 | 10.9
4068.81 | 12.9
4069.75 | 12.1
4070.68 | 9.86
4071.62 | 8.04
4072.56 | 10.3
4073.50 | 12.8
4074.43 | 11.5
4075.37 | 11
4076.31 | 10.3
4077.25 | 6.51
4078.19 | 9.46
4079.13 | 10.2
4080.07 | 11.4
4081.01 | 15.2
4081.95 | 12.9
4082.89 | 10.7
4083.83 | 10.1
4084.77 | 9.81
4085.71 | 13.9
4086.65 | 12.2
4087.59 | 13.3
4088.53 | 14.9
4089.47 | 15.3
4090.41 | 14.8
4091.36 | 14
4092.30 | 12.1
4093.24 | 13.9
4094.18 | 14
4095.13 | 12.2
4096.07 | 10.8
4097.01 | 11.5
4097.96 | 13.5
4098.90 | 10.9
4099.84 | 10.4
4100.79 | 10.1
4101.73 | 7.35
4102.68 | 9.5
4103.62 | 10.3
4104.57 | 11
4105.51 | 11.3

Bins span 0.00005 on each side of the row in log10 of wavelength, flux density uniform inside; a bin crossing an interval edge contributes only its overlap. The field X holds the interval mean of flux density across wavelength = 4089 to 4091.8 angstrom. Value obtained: 14.7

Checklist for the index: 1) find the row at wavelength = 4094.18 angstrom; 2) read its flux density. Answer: 14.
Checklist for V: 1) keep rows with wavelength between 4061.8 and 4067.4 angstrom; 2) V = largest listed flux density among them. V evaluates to 12.3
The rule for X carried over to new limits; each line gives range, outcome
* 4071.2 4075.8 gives 10.8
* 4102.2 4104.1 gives 9.87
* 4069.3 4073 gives 10.1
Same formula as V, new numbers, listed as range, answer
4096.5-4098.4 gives 13.5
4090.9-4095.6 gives 14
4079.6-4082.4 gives 15.2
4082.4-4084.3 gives 10.7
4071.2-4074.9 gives 12.8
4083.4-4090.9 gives 15.3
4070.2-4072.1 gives 9.86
